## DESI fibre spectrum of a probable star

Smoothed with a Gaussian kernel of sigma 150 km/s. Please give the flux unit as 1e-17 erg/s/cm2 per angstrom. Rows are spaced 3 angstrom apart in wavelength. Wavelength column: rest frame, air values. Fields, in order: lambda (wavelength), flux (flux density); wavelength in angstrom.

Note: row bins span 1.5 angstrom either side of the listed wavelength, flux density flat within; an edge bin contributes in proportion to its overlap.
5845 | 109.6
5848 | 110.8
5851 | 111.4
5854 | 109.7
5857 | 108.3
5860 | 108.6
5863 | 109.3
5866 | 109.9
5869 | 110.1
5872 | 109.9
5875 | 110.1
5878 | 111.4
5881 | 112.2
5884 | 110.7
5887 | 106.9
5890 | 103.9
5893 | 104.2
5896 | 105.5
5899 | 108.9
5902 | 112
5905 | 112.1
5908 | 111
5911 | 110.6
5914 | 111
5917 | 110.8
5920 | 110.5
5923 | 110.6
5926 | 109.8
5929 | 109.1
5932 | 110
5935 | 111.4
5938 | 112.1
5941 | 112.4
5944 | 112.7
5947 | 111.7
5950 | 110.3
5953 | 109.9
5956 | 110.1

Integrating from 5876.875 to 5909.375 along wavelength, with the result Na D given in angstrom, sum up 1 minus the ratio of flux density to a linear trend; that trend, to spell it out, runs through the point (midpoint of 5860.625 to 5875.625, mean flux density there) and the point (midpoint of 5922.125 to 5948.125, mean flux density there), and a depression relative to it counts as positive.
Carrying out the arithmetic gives 0.4 angstrom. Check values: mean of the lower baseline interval 110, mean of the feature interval 109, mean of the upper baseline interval 111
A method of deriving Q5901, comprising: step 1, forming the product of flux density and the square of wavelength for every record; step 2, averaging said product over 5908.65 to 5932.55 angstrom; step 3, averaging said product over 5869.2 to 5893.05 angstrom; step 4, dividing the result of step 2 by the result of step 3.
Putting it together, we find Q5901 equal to 1.0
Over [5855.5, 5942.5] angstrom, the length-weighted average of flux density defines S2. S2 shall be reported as 110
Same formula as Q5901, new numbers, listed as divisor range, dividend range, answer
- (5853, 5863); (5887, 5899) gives 0.98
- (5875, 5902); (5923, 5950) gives 1.04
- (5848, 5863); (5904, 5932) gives 1.03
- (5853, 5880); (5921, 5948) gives 1.04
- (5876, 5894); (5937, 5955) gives 1.05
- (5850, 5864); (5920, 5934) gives 1.03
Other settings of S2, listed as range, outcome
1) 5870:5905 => 109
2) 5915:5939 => 111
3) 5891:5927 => 110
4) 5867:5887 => 110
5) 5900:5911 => 111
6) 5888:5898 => 105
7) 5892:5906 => 109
